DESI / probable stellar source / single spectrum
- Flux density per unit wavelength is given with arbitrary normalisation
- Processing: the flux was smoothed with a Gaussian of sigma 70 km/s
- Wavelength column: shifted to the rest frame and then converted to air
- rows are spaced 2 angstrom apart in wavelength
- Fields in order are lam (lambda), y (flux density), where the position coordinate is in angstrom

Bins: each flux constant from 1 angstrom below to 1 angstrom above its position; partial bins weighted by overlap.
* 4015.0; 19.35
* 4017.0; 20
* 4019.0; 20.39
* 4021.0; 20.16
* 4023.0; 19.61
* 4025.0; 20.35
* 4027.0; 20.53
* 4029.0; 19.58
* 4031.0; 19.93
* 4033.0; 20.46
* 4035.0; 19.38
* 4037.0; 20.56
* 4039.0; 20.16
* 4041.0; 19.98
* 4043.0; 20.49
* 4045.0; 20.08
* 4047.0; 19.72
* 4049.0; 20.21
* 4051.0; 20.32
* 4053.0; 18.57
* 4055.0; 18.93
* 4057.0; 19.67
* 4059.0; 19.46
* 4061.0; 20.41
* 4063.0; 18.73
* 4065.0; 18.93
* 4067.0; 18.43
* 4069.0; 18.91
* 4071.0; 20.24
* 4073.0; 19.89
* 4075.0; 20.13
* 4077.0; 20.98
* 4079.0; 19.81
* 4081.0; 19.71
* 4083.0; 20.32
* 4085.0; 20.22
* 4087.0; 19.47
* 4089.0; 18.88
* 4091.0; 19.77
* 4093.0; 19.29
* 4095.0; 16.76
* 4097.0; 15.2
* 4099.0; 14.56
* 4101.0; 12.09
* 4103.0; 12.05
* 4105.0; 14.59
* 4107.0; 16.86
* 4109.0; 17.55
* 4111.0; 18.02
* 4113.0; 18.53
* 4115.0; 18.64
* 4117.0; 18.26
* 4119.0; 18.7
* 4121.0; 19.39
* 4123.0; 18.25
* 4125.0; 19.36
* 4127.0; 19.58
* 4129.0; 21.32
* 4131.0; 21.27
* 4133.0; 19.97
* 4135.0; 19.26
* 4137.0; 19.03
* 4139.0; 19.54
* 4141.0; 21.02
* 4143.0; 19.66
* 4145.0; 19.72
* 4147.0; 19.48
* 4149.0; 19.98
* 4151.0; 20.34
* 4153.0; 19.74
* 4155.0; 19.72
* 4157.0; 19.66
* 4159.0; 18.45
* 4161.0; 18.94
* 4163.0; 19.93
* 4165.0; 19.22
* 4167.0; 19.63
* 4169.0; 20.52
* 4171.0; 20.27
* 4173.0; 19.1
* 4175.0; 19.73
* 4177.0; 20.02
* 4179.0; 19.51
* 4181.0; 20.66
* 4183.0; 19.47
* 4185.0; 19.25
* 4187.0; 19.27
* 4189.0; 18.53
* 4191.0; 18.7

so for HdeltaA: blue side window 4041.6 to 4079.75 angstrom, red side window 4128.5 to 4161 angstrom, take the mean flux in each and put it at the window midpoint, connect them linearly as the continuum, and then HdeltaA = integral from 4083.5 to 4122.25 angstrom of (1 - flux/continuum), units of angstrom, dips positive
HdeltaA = 4.7 angstrom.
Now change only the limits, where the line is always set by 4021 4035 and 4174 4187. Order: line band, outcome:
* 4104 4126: 2.05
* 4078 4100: 1.51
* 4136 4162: 0.21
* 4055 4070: 0.57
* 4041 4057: 0.18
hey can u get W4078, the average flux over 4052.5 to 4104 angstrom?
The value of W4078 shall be 18.5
